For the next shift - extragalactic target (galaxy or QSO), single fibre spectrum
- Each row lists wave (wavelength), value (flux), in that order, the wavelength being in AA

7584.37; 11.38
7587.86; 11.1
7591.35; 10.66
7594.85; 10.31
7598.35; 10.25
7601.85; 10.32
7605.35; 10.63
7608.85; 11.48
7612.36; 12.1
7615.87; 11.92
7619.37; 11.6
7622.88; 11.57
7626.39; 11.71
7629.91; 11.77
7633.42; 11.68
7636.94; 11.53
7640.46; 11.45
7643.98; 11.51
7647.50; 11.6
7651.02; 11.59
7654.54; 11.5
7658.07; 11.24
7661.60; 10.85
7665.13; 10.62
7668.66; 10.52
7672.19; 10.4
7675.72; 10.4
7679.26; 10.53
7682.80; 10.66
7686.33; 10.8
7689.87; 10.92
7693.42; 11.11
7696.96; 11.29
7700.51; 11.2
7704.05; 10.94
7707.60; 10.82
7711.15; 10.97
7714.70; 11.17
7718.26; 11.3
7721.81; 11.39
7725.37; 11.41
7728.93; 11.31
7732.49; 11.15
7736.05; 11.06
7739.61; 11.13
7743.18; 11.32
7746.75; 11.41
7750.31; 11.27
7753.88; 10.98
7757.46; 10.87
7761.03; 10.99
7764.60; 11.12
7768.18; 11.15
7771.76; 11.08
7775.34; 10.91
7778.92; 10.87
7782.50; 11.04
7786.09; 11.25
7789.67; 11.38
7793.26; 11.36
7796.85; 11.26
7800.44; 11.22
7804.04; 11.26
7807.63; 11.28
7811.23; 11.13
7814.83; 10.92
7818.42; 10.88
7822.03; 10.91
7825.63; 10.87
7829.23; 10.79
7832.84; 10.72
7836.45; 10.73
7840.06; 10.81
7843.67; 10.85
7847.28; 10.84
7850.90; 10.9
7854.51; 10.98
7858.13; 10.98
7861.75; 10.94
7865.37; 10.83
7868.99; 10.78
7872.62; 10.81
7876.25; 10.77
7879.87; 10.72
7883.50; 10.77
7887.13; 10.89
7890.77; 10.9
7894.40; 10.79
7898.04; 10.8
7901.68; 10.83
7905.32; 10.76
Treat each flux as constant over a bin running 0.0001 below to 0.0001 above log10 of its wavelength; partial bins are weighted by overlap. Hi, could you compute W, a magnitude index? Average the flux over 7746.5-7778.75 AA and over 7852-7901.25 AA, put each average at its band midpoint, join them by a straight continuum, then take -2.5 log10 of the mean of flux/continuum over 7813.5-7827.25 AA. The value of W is 0.01 mag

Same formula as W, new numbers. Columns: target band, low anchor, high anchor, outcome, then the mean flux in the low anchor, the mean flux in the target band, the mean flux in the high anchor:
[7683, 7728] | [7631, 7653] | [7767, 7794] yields 0.026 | 11.6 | 11.1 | 11.1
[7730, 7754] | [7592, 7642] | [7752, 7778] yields -0.015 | 11.3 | 11.2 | 11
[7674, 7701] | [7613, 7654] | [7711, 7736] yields 0.054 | 11.6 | 10.8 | 11.2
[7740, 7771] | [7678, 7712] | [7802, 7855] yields -0.020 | 10.9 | 11.1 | 10.9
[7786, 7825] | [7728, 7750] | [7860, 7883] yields -0.013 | 11.2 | 11.2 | 10.8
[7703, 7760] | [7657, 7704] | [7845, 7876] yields -0.032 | 10.8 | 11.2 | 10.9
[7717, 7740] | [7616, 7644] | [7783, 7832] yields 0.008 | 11.6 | 11.3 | 11.1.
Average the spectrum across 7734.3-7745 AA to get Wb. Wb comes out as 11.2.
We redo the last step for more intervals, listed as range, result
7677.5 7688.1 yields 10.7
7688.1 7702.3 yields 11.1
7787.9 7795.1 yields 11.4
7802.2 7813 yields 11.2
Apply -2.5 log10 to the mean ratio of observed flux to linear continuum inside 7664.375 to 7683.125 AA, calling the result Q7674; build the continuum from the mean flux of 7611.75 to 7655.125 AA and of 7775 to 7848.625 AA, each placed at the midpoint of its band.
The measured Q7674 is 0.10 mag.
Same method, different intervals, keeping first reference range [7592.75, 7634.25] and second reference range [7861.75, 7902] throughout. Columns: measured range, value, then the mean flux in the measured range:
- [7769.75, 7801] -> -0.02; 11.2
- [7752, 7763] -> 0.01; 11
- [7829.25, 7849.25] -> 0.01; 10.8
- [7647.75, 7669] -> 0.01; 11.1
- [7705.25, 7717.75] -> 0.01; 11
